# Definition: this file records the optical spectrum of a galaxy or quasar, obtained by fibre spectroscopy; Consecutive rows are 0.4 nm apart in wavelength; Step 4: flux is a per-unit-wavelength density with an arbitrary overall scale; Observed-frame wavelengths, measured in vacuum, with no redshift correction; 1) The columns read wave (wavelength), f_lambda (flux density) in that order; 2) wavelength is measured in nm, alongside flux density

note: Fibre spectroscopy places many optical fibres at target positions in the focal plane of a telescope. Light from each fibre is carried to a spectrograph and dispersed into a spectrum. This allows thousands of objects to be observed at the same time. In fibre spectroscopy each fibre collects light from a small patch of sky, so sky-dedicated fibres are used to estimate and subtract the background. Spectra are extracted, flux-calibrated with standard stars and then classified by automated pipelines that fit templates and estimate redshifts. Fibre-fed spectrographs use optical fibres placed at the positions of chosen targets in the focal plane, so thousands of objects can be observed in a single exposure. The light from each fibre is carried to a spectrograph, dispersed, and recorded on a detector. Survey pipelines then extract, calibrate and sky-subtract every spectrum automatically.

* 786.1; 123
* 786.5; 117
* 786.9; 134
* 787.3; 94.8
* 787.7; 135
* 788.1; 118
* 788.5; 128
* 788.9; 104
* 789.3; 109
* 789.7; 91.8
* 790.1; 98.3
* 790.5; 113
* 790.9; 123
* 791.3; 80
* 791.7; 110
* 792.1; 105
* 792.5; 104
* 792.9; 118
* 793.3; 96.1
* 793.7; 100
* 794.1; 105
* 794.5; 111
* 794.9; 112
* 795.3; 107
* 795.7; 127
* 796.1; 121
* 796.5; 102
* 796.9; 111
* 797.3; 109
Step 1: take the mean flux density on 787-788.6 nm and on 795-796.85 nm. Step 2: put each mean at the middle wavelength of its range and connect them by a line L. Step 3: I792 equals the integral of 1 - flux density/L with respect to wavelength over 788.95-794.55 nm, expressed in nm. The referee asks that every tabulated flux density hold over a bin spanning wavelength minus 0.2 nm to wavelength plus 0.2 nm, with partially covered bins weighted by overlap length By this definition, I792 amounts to 0.59 nm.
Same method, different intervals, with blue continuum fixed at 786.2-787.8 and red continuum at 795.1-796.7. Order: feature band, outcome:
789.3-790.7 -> 0.185 nm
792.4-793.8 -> 0.133 nm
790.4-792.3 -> 0.180 nm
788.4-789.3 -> 0.040 nm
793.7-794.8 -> 0.079 nm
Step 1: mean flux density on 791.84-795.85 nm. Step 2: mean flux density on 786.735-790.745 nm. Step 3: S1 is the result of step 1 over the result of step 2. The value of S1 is 0.96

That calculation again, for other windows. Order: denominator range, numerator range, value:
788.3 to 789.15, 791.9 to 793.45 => 0.92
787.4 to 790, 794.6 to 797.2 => 1.00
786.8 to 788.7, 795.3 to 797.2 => 0.94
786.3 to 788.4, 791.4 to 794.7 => 0.88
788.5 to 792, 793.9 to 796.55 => 1.07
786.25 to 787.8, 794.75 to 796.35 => 0.98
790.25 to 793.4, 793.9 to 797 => 1.05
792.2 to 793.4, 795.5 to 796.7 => 1.09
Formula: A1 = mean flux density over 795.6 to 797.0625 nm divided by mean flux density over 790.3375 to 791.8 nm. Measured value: 1.08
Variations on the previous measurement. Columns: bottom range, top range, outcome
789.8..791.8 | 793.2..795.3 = 1.01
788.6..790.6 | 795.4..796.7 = 1.11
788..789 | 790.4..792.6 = 0.90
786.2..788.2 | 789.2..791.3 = 0.87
